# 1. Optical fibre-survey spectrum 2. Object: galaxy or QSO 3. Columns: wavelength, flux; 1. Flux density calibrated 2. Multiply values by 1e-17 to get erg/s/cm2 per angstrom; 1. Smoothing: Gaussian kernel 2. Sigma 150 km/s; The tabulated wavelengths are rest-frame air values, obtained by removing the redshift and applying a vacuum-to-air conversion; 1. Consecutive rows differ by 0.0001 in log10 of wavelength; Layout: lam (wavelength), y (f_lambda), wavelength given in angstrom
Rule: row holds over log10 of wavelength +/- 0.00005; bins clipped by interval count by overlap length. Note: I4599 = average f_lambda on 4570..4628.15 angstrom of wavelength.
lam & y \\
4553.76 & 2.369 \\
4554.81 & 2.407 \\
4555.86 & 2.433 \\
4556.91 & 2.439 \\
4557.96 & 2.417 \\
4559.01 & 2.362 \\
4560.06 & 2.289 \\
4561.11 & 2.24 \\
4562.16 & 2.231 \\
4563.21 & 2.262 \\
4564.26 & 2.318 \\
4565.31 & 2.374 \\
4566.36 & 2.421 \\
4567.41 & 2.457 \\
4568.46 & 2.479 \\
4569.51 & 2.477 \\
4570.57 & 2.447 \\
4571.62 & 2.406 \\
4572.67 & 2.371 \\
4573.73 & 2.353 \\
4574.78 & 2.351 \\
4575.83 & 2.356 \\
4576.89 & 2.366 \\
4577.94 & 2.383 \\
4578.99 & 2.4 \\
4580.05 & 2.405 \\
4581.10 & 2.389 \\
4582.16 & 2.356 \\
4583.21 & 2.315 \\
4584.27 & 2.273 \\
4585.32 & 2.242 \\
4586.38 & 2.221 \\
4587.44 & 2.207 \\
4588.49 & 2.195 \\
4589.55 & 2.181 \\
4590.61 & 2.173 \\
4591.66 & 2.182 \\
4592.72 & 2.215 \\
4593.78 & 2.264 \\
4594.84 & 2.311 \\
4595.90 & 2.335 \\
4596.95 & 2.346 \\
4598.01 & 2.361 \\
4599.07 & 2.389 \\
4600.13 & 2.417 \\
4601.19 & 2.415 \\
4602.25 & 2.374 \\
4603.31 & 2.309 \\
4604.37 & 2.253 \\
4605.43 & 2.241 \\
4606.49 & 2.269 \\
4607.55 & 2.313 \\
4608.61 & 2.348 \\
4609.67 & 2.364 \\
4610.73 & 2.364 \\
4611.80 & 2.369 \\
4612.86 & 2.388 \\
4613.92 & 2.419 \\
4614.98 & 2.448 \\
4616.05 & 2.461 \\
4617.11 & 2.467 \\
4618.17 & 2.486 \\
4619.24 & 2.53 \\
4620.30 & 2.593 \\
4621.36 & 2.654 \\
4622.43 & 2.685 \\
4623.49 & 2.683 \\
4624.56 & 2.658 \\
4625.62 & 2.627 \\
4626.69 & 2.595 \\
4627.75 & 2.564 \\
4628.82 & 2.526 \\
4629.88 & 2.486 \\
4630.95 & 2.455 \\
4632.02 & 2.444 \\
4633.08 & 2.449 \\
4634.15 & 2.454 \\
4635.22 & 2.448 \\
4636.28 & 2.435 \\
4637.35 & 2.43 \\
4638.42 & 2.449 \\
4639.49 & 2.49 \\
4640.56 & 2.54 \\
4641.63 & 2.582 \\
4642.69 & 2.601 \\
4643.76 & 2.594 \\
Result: 2.38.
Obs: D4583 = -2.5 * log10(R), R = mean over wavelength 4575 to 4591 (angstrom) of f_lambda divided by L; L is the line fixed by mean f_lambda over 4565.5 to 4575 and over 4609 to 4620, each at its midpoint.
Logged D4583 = 0.06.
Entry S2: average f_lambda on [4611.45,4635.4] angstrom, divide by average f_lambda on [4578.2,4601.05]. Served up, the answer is 1.10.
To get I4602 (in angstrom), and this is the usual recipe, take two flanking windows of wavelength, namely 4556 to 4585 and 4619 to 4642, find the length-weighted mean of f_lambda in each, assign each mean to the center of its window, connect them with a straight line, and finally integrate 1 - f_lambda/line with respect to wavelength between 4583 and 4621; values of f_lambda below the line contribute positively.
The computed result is 1.9 angstrom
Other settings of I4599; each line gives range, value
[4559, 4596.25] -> 2.32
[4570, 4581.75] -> 2.38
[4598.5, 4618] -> 2.37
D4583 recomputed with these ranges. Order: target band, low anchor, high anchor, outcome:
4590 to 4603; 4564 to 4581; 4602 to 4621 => 0.037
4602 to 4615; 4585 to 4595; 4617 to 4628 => 0.043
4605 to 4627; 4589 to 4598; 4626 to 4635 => -0.031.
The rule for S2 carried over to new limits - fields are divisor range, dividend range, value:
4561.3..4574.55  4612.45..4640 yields 1.06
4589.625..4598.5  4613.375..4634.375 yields 1.12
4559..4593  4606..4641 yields 1.07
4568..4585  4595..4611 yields 0.98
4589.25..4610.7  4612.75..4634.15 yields 1.10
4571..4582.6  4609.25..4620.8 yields 1.03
